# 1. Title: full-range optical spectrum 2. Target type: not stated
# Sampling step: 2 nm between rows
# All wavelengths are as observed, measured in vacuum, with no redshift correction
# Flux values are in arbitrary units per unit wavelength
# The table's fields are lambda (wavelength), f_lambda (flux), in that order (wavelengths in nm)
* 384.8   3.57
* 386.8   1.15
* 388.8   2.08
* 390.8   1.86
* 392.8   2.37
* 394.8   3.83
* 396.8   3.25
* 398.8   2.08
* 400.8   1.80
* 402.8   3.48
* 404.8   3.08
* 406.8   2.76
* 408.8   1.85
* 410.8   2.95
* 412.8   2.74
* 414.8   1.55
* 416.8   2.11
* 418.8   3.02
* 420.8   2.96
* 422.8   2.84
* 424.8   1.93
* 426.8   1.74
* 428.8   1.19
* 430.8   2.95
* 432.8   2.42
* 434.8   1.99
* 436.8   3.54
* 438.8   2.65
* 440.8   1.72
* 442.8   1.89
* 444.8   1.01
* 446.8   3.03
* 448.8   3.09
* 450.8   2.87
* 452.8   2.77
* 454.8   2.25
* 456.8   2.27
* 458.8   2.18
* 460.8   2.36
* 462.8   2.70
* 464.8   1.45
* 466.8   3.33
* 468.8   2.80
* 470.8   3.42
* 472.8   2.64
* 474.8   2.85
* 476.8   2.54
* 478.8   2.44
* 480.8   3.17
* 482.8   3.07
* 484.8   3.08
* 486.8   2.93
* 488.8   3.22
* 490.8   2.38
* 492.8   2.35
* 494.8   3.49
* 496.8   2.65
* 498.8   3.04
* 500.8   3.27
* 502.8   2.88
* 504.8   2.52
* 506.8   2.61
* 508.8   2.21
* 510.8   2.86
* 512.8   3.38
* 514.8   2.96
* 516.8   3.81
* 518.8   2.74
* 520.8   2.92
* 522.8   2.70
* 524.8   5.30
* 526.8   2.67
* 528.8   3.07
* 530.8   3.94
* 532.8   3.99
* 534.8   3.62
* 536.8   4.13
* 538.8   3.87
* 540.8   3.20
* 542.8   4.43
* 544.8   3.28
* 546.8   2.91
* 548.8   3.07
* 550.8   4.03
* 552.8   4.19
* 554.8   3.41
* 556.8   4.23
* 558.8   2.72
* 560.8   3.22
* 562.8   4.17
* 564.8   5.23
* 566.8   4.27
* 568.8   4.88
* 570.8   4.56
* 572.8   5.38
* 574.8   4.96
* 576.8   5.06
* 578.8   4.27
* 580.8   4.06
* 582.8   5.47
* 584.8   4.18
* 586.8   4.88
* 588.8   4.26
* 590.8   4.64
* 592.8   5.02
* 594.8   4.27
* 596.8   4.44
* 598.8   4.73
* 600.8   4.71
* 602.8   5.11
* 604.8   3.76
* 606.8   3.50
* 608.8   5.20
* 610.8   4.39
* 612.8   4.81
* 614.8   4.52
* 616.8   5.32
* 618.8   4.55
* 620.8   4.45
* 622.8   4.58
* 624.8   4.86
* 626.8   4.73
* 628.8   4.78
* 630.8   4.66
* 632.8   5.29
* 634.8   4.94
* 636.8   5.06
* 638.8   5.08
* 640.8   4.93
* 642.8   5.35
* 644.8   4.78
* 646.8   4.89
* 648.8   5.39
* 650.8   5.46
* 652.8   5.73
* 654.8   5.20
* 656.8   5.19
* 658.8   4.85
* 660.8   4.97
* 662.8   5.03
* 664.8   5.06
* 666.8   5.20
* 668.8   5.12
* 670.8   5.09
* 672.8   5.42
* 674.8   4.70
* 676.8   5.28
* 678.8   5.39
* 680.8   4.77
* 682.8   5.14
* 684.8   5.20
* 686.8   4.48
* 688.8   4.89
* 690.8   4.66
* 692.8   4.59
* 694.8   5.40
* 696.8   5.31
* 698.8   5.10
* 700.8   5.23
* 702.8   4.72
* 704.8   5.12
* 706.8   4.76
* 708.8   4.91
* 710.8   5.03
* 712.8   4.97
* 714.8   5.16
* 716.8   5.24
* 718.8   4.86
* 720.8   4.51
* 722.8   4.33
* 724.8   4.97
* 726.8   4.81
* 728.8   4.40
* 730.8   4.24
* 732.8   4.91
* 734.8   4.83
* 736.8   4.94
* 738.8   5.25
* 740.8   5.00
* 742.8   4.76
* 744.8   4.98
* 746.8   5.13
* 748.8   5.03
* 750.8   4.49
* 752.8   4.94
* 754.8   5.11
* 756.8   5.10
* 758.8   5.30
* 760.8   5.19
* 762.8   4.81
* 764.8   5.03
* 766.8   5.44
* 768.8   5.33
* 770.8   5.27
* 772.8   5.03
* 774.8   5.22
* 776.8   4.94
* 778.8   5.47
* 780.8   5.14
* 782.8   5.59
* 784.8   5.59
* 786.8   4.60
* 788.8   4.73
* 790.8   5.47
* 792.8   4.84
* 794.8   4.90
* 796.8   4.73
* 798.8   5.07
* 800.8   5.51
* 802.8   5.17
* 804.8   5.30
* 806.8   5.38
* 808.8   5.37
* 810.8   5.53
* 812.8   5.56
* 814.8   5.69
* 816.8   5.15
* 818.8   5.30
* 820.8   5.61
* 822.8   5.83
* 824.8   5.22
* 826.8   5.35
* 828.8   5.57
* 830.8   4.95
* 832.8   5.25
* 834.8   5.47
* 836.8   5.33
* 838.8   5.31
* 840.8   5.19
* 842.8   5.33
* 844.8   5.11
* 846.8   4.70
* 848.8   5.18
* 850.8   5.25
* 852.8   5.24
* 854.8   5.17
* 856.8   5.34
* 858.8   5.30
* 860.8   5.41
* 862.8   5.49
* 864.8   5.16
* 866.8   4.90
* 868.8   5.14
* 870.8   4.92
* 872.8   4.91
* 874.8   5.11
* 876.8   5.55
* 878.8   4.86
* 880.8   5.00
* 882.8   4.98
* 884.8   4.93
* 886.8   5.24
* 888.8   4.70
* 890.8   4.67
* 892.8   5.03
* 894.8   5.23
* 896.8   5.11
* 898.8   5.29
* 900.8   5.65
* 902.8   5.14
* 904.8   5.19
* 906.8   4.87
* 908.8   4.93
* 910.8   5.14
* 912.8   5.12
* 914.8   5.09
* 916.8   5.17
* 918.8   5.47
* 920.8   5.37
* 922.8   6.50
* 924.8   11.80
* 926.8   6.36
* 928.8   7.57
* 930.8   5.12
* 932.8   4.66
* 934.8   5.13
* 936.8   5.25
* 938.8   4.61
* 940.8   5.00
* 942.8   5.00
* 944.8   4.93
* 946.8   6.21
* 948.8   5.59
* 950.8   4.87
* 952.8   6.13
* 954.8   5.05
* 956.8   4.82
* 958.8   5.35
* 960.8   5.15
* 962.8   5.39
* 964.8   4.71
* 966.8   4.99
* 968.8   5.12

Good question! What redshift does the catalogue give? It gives 0.409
